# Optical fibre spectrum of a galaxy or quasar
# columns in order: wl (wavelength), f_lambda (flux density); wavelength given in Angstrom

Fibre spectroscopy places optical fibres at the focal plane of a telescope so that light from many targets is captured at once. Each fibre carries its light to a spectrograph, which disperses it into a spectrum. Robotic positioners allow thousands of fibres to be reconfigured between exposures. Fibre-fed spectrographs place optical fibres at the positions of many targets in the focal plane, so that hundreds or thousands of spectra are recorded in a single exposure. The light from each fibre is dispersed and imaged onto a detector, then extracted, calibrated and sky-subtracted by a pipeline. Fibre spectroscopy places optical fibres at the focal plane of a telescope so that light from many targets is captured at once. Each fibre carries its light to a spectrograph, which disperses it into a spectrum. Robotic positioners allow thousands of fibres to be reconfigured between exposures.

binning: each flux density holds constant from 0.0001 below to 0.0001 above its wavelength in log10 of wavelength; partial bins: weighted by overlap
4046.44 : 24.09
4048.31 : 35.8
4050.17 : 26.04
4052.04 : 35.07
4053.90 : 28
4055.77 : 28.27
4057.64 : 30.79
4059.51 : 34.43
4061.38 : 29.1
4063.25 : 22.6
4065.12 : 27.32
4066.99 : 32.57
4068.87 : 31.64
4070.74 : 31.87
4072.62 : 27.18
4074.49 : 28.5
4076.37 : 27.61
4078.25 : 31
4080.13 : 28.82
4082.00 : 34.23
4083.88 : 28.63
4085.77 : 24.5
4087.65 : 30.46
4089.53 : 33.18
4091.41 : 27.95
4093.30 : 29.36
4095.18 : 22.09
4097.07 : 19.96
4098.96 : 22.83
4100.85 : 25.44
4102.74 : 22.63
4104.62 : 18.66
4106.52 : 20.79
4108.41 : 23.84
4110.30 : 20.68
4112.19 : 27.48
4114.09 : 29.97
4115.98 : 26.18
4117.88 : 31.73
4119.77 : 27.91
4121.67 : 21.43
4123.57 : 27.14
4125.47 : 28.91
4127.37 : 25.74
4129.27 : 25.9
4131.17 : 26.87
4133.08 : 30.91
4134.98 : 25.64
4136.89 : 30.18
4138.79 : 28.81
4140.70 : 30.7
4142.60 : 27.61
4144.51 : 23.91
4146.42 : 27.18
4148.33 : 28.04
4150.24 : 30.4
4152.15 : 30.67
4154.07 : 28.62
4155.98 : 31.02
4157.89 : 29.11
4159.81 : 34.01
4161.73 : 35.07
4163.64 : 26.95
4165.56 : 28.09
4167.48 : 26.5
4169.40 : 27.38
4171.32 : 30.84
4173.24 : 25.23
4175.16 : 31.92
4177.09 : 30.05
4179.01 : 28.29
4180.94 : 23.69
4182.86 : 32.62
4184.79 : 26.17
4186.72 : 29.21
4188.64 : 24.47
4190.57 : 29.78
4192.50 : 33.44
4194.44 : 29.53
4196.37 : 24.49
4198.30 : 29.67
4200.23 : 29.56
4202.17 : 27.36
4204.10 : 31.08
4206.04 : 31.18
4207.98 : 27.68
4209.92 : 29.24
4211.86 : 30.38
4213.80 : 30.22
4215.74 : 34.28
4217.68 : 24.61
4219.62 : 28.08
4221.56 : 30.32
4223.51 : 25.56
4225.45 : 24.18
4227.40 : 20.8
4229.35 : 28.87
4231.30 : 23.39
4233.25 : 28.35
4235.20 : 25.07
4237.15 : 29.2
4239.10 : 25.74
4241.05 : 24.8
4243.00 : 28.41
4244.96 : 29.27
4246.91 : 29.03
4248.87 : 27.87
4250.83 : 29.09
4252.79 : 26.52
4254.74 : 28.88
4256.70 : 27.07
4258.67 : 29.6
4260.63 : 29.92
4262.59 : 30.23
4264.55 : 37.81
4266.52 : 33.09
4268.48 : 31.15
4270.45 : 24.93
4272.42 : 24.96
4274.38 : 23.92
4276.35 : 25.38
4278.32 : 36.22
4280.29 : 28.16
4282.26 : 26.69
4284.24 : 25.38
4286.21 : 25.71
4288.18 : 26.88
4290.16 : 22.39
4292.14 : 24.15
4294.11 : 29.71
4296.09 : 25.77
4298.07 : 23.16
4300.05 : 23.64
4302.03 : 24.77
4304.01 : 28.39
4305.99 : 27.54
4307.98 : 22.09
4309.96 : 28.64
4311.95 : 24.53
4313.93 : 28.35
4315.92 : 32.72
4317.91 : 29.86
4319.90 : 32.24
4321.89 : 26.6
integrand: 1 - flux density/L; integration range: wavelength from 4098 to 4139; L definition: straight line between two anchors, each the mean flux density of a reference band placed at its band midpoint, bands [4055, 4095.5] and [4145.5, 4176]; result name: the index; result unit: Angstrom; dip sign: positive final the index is 4.9 Angstrom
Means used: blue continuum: 29.3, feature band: 25.8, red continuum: 29.4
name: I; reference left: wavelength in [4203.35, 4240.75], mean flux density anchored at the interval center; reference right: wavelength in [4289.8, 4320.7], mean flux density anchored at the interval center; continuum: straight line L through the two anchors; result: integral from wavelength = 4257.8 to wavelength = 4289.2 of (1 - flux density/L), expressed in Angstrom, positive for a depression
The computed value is -1.8 Angstrom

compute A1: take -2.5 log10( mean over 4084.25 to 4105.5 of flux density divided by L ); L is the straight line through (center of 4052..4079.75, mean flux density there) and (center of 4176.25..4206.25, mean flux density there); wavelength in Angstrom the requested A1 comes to 0.16 mag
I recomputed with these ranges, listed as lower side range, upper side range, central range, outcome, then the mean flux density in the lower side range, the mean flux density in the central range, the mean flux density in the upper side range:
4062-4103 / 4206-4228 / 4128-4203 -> -2.0 Angstrom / 27.8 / 28.7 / 28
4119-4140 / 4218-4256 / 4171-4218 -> -3.4 Angstrom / 27.2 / 29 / 27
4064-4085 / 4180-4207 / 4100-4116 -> 3.1 Angstrom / 29.8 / 23.8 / 28.7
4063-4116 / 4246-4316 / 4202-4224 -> -1.6 Angstrom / 26.9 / 29.3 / 27.5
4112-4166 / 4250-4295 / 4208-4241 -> 1.1 Angstrom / 28.5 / 27.3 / 28.2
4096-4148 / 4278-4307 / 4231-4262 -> -1.8 Angstrom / 25.9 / 27.8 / 26.3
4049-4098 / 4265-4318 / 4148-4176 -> -1.4 Angstrom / 28.9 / 29.6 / 27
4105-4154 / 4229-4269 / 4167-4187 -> -0.5 Angstrom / 27.1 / 28.4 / 28.7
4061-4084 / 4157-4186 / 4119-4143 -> 1.4 Angstrom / 29.4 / 27.5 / 29.1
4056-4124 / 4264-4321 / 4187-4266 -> -3.0 Angstrom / 27.2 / 28.4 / 27.4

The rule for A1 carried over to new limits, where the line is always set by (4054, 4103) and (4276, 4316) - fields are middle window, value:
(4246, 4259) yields -0.05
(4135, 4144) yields -0.03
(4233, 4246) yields -0.01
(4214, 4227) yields -0.02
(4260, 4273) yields -0.14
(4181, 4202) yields -0.05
